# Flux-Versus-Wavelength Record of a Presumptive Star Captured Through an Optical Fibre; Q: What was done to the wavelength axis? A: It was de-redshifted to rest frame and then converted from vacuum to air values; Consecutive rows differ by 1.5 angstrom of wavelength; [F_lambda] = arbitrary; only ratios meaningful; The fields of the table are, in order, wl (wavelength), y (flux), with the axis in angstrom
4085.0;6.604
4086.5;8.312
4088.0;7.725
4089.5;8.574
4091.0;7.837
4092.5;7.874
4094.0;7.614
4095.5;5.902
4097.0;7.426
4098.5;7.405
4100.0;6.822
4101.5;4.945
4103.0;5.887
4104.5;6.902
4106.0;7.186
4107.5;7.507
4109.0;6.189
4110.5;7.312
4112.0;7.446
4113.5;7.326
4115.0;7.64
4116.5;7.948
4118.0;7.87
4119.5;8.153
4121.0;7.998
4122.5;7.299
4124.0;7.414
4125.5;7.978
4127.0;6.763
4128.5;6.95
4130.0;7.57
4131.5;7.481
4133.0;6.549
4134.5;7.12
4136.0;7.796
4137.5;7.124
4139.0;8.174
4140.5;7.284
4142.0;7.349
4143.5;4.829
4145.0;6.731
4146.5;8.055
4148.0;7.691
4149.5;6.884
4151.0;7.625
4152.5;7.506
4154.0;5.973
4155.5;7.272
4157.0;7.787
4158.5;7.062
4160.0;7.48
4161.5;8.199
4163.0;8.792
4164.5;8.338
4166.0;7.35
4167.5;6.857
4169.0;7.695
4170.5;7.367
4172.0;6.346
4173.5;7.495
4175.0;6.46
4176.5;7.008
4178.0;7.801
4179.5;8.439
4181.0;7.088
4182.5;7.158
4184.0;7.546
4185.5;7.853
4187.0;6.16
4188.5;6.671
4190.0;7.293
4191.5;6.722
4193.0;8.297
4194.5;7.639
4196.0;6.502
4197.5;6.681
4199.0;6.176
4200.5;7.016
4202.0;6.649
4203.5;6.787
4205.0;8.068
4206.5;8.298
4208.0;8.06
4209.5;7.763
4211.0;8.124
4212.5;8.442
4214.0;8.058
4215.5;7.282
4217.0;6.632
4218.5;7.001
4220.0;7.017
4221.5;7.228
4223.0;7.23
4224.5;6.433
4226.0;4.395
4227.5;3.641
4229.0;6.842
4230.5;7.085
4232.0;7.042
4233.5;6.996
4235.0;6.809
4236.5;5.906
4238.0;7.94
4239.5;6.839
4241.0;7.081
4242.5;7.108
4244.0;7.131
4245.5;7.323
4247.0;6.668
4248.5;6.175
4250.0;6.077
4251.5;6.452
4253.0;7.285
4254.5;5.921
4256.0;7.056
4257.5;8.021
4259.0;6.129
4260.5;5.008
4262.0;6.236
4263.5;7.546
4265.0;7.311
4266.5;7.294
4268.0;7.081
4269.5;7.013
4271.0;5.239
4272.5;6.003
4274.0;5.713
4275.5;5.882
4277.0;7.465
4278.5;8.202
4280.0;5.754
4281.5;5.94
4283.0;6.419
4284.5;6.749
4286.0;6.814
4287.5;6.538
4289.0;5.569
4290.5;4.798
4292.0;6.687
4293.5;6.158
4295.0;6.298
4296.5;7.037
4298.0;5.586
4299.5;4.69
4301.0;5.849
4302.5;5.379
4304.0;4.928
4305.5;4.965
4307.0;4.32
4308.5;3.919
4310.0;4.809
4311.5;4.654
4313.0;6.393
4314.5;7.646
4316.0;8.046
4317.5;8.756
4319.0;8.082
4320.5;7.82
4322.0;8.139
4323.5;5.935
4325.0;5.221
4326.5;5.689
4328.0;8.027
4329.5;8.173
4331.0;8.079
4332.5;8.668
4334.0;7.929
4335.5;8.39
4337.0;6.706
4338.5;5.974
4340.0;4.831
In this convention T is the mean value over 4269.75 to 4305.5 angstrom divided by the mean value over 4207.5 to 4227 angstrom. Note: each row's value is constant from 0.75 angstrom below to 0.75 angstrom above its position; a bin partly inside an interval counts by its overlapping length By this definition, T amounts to 0.85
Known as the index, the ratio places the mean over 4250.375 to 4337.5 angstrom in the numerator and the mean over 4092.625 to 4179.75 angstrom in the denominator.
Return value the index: 0.90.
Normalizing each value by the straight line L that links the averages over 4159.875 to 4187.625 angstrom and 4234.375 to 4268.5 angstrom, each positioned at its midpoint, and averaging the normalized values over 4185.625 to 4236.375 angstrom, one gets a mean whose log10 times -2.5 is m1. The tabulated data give 0.02 mag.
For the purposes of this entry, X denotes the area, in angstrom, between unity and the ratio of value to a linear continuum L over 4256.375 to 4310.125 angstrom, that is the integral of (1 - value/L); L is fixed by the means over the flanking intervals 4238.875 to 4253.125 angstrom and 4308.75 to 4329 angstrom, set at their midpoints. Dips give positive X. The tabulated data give 5.4 angstrom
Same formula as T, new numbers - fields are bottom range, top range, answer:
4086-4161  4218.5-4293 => 0.90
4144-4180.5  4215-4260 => 0.90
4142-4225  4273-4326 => 0.85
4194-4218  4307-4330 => 0.90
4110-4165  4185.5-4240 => 0.94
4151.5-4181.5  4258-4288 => 0.88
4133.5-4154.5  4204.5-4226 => 1.04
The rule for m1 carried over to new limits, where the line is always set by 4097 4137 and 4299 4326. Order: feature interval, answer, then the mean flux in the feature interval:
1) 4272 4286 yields -0.03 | 6.49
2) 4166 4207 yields -0.06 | 7.18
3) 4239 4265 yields -0.05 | 6.73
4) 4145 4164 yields -0.08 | 7.51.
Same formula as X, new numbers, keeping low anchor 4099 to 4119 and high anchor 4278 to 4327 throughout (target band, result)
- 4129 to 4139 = -0.62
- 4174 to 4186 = -1.26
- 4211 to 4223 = -1.60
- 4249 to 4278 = -1.08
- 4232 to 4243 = -0.86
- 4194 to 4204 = -0.20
